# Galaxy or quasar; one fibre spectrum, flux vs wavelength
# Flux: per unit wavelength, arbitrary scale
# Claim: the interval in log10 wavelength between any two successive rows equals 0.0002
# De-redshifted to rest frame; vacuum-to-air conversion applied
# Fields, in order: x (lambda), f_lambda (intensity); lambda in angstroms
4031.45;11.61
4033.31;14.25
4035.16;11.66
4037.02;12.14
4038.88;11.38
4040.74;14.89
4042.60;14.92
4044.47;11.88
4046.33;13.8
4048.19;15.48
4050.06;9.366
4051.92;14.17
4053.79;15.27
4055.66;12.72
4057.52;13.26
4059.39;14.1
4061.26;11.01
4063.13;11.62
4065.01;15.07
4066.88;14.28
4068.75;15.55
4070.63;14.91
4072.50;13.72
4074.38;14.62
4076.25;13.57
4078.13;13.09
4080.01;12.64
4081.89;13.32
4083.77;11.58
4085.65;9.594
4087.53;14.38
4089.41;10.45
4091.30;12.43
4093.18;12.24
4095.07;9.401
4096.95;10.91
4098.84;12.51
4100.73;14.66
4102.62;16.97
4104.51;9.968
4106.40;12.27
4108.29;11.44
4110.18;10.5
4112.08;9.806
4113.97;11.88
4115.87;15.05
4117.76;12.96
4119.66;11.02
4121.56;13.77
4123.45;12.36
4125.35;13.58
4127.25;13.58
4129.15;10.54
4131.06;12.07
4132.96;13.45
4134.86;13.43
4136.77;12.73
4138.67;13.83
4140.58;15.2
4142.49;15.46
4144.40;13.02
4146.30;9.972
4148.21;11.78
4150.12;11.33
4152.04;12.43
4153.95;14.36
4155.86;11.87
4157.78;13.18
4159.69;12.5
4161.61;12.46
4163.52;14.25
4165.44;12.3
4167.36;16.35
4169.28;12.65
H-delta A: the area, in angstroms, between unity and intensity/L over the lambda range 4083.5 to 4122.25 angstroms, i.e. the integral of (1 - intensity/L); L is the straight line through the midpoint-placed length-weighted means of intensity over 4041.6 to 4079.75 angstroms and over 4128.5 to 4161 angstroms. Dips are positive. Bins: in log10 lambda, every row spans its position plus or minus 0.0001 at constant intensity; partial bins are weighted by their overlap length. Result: 3.3 angstroms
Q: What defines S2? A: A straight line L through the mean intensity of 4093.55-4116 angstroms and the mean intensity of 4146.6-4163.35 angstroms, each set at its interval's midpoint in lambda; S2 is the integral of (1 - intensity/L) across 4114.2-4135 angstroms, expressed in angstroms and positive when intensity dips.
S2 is -1.1 angstroms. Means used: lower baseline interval 12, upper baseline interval 12.5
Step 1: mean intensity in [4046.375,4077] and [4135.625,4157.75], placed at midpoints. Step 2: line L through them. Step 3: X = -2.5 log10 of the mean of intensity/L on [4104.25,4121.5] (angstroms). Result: 0.12 mag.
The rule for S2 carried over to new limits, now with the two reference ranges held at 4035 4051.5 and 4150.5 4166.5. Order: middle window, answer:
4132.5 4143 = -0.89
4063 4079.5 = -1.55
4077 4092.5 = 0.85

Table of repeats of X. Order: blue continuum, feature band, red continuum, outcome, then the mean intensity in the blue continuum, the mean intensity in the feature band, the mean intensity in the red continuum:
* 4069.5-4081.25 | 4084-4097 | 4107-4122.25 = 0.15 mag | 13.8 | 11.4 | 12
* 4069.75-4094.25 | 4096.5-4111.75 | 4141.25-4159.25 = 0.03 mag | 12.8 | 12.3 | 12.6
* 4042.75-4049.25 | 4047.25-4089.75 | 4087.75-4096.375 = -0.05 mag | 13.8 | 13.2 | 11.4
